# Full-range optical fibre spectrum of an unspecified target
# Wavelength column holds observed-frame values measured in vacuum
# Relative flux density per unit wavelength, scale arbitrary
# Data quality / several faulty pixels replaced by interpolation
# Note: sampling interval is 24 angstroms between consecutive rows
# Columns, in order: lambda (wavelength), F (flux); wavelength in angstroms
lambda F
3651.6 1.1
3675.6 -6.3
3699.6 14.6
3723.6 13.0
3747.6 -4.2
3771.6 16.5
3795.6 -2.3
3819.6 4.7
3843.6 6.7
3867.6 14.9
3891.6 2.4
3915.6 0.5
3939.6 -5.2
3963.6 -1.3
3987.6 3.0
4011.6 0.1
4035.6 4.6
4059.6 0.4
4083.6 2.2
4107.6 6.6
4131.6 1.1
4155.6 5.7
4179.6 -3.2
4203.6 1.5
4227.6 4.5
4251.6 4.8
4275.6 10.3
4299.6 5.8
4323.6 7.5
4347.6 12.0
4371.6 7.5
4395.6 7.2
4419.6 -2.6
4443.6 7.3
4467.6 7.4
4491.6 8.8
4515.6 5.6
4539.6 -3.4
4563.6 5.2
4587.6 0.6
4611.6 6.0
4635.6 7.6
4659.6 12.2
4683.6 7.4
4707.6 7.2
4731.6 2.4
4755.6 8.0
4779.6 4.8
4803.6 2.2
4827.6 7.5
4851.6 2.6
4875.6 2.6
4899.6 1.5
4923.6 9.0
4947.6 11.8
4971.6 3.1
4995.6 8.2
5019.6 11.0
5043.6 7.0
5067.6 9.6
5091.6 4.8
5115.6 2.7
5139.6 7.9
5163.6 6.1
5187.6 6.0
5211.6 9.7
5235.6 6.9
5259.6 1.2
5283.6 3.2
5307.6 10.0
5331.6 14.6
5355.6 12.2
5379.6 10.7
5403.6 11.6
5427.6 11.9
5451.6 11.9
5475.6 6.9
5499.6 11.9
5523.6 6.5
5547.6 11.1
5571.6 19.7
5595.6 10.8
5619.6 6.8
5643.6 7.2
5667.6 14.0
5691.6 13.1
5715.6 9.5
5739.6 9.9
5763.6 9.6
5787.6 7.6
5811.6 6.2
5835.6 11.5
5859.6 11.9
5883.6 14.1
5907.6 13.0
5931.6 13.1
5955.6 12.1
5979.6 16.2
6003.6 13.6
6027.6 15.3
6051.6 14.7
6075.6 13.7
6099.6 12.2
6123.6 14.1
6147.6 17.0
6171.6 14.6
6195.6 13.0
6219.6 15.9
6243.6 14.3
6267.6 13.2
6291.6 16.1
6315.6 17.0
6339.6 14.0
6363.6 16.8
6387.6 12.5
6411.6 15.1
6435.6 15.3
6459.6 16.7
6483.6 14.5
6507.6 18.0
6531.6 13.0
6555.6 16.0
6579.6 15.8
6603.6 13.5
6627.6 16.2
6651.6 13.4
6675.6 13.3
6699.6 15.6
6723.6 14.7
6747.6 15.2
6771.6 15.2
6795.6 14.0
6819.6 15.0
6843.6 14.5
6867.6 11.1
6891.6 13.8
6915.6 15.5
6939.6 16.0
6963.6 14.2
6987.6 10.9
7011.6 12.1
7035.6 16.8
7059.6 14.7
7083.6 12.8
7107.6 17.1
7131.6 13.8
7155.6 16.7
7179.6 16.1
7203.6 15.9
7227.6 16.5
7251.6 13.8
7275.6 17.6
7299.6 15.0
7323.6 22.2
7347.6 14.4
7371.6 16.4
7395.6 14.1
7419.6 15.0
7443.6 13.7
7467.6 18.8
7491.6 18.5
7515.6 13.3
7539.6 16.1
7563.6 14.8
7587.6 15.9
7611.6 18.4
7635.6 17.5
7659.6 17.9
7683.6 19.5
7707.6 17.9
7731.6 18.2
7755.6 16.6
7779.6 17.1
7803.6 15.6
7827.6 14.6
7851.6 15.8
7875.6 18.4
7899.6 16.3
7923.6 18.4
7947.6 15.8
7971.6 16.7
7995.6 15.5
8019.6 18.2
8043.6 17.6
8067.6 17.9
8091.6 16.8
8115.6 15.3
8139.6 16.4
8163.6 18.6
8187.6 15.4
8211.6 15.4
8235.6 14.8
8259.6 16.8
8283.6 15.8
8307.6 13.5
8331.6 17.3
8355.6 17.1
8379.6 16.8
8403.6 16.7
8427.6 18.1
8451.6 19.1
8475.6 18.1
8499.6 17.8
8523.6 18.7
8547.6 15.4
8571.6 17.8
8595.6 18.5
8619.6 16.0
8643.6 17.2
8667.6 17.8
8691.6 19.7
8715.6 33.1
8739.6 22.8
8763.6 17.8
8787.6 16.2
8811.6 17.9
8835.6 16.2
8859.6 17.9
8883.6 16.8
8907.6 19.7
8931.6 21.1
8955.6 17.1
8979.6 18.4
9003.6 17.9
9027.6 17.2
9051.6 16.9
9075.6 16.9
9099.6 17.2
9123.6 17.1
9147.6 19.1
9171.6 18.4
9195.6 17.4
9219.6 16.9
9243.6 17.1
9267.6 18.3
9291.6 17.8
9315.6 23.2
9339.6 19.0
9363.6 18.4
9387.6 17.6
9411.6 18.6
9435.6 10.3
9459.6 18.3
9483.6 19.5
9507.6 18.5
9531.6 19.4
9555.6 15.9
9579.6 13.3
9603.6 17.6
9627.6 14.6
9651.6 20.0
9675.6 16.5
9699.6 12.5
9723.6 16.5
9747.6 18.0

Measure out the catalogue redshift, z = 0.33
